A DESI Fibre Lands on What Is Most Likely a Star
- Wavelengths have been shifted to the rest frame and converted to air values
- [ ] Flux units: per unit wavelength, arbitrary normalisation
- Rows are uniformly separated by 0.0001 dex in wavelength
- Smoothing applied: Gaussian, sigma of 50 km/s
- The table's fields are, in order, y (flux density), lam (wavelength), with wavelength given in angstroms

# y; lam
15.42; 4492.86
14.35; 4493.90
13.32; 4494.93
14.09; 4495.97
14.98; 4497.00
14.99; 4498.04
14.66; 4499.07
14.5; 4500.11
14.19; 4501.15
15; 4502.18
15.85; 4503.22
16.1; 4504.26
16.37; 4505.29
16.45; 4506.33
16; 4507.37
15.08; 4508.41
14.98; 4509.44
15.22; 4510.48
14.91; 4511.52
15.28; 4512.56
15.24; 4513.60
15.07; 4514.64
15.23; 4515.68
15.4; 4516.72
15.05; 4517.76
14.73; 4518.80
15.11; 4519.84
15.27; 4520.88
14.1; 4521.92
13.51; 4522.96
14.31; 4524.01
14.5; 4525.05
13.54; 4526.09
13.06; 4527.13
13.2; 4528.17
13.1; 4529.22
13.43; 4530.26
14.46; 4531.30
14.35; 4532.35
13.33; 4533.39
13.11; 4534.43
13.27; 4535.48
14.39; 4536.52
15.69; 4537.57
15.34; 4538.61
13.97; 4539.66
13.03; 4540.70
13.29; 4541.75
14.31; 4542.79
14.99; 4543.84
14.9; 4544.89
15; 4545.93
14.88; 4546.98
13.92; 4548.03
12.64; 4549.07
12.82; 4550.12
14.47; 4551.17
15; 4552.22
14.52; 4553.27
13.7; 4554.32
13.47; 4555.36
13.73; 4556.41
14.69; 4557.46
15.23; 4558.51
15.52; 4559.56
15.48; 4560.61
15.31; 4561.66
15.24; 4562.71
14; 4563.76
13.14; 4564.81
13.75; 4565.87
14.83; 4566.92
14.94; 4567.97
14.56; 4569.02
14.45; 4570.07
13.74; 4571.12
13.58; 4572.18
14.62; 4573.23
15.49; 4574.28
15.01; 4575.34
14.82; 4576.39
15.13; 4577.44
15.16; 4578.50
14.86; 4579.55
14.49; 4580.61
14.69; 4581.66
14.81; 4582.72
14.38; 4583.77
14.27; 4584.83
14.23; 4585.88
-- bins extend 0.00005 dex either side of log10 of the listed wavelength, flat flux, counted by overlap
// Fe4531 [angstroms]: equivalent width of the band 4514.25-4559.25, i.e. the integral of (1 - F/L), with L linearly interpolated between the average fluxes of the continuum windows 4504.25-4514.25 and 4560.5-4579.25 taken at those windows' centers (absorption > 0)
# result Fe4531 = 2.7 angstroms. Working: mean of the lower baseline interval 15.5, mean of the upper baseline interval 14.6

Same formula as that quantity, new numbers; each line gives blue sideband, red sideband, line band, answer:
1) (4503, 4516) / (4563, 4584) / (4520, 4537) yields 1.6 angstroms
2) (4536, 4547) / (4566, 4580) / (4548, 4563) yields 0.2 angstroms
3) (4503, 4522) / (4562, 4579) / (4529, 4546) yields 1.0 angstroms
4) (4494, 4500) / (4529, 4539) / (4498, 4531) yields -1.2 angstroms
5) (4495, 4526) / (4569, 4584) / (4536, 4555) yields 0.7 angstroms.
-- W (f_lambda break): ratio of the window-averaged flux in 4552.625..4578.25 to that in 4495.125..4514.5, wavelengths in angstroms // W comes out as 0.96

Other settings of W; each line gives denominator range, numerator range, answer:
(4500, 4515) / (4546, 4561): 0.93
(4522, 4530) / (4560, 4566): 1.07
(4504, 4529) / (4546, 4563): 0.97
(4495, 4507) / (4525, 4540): 0.92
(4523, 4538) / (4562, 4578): 1.05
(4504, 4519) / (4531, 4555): 0.92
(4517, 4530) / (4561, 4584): 1.03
